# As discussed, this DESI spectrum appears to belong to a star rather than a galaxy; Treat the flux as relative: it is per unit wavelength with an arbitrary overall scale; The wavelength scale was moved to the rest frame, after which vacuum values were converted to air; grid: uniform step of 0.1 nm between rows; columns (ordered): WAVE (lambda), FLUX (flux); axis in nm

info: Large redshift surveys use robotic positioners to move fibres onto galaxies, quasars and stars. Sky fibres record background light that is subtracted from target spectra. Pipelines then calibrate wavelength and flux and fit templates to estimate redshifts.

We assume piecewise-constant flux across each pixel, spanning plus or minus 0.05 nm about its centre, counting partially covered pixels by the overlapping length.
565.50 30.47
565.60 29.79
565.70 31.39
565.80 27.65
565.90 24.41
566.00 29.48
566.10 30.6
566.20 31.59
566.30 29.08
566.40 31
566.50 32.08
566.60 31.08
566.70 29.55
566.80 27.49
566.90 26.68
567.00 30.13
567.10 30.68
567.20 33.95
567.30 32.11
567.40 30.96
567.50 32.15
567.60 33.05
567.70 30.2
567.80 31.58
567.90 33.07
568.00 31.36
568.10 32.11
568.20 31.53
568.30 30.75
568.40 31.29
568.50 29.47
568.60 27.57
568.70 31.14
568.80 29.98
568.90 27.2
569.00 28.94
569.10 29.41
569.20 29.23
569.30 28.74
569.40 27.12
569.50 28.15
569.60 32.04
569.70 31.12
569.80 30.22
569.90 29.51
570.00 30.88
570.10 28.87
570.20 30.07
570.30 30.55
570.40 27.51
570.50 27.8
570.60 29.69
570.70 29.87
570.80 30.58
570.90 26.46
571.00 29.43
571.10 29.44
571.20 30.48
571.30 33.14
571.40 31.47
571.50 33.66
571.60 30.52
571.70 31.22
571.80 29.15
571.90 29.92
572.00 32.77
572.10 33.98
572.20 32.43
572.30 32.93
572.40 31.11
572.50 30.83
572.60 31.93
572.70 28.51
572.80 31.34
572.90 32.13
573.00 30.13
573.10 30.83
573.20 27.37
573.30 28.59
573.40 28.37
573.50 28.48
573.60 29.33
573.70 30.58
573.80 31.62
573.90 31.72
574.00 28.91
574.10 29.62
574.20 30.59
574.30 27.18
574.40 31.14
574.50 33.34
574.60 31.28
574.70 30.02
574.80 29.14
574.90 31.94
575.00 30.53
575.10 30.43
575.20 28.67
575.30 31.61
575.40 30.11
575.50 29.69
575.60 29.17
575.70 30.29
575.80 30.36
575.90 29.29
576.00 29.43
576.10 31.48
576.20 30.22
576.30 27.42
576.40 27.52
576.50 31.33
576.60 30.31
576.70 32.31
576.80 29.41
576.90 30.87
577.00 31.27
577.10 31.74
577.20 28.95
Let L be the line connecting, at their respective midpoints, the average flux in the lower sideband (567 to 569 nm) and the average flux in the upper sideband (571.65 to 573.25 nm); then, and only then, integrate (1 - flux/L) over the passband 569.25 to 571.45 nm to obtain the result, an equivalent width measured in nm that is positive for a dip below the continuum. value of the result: 0.09 nm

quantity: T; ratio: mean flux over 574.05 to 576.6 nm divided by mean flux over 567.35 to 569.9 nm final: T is 0.99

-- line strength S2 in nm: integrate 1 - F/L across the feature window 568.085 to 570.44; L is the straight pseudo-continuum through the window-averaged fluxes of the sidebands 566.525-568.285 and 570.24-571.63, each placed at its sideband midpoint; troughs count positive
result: 0.063 nm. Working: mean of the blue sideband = 31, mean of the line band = 29.7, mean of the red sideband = 30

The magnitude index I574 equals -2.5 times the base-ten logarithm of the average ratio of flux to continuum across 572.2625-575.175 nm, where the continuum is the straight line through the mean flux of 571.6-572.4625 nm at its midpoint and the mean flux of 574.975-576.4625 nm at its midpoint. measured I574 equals 0.02 mag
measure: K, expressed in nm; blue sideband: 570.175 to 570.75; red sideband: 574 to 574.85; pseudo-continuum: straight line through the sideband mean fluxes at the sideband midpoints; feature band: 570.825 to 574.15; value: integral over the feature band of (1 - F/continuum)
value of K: -0.09 nm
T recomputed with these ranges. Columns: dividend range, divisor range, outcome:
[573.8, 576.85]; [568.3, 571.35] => 1.02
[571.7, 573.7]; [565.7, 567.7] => 1.01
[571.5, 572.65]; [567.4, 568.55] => 1.00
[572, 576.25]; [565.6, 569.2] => 1.00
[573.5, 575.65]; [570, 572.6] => 0.99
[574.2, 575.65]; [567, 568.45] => 0.96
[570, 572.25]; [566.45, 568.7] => 0.99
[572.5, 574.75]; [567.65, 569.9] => 1.00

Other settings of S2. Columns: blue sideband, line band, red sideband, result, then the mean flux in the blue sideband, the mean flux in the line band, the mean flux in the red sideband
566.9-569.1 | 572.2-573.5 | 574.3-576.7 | 0.002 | 30.8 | 30.3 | 30.2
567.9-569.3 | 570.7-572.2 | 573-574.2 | -0.054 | 30.1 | 30.9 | 29.6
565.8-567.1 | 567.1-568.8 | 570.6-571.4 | -0.099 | 29.4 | 31.3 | 30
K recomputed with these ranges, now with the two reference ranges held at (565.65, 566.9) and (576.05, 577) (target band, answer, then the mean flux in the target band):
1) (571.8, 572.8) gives -0.05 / 31.5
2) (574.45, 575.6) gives -0.02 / 30.6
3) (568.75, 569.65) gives 0.02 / 29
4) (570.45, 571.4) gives 0.00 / 29.8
